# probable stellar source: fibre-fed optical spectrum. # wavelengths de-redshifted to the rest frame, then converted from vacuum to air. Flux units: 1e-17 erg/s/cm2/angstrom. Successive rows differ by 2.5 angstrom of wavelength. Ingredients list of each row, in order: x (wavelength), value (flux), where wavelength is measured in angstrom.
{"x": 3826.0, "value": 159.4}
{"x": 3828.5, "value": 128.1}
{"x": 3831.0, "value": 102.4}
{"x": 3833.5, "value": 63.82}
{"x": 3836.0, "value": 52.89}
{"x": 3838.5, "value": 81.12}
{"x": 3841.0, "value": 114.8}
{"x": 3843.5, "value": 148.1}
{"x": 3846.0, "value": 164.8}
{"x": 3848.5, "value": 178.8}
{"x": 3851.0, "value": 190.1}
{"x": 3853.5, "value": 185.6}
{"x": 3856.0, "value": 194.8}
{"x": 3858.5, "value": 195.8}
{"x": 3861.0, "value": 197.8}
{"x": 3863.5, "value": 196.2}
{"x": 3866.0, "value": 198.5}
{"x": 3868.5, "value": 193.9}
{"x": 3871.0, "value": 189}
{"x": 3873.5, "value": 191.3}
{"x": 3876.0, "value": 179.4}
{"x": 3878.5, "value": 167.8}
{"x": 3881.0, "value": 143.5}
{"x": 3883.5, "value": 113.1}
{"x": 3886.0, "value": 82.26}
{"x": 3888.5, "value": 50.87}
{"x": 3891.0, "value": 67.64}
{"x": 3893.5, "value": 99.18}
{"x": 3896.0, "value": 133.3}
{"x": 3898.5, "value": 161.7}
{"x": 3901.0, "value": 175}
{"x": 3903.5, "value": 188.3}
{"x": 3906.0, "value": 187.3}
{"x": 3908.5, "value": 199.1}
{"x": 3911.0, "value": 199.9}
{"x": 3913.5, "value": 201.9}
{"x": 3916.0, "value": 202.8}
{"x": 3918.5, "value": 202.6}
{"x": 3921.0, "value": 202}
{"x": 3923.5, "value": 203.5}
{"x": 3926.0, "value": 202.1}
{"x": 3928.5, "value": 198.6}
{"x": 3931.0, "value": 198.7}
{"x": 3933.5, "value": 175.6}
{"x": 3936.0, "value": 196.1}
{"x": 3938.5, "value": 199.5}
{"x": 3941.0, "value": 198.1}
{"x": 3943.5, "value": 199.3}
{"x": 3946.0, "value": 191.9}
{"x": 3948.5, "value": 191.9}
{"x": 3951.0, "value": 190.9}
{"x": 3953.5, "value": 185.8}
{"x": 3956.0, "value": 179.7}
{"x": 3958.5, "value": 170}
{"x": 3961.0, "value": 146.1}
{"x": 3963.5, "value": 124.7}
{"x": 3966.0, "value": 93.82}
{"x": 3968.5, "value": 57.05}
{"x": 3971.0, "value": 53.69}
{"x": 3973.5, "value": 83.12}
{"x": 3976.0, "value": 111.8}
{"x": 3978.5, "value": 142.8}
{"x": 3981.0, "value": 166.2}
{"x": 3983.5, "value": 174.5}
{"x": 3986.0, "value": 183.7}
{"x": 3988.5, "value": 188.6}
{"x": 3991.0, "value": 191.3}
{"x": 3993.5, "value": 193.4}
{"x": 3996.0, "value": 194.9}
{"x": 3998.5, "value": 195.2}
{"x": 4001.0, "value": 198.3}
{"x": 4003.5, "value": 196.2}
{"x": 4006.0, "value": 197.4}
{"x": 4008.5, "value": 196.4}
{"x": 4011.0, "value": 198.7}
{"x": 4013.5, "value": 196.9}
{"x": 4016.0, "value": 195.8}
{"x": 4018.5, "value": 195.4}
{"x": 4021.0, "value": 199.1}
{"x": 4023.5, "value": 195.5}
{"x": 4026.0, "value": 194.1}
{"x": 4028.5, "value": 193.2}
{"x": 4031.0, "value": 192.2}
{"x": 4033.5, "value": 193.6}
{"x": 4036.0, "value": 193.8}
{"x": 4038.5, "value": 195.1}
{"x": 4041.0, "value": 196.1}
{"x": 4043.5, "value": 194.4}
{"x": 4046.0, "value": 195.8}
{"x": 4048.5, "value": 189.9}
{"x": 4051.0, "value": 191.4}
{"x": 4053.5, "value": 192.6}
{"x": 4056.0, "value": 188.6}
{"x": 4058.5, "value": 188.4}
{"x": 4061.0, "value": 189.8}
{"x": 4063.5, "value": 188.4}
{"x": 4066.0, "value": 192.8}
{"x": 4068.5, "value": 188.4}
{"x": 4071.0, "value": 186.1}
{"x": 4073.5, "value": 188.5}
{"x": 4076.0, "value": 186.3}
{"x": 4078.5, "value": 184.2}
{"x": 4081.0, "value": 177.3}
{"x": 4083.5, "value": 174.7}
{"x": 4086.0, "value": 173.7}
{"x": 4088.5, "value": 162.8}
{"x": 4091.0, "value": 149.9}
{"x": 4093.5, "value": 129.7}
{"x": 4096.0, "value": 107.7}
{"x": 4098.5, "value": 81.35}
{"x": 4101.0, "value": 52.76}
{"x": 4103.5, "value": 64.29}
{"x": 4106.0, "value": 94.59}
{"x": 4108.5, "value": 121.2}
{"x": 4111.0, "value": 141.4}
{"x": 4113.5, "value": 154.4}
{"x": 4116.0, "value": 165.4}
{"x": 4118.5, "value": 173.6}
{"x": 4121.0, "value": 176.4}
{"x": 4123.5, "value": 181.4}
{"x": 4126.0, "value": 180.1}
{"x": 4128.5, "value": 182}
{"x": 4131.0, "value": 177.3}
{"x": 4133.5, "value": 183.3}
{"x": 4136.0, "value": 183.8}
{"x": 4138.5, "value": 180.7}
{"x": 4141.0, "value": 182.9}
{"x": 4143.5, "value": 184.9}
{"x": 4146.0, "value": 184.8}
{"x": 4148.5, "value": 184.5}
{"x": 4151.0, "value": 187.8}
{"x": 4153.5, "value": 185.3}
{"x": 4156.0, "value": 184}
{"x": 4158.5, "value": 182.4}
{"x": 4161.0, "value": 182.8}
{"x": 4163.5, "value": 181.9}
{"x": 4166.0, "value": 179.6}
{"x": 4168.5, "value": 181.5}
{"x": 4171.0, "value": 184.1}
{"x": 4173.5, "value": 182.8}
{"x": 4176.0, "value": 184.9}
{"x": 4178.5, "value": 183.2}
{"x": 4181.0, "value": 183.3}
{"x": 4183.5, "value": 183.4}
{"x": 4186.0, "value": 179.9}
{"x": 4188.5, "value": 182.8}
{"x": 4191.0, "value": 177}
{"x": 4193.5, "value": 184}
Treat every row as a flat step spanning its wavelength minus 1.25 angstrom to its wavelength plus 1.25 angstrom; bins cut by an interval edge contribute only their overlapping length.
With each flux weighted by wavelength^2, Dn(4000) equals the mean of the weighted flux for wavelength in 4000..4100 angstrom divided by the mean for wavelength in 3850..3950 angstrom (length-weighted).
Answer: 1.12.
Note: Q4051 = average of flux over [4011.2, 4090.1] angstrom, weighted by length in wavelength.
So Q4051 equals 189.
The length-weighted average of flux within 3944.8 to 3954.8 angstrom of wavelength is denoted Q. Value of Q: 190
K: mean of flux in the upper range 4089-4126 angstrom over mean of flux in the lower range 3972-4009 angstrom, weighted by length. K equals 0.8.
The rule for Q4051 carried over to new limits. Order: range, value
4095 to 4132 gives 137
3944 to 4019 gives 166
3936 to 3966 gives 177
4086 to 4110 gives 111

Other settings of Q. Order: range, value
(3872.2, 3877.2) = 185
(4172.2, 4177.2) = 184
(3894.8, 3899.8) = 148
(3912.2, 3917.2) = 202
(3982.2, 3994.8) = 186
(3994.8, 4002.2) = 196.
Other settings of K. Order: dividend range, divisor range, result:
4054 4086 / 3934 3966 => 1.05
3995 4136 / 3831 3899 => 1.20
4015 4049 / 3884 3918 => 1.30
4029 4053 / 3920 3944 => 0.98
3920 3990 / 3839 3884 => 0.95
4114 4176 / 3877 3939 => 1.09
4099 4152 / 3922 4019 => 0.91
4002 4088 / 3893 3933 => 1.03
